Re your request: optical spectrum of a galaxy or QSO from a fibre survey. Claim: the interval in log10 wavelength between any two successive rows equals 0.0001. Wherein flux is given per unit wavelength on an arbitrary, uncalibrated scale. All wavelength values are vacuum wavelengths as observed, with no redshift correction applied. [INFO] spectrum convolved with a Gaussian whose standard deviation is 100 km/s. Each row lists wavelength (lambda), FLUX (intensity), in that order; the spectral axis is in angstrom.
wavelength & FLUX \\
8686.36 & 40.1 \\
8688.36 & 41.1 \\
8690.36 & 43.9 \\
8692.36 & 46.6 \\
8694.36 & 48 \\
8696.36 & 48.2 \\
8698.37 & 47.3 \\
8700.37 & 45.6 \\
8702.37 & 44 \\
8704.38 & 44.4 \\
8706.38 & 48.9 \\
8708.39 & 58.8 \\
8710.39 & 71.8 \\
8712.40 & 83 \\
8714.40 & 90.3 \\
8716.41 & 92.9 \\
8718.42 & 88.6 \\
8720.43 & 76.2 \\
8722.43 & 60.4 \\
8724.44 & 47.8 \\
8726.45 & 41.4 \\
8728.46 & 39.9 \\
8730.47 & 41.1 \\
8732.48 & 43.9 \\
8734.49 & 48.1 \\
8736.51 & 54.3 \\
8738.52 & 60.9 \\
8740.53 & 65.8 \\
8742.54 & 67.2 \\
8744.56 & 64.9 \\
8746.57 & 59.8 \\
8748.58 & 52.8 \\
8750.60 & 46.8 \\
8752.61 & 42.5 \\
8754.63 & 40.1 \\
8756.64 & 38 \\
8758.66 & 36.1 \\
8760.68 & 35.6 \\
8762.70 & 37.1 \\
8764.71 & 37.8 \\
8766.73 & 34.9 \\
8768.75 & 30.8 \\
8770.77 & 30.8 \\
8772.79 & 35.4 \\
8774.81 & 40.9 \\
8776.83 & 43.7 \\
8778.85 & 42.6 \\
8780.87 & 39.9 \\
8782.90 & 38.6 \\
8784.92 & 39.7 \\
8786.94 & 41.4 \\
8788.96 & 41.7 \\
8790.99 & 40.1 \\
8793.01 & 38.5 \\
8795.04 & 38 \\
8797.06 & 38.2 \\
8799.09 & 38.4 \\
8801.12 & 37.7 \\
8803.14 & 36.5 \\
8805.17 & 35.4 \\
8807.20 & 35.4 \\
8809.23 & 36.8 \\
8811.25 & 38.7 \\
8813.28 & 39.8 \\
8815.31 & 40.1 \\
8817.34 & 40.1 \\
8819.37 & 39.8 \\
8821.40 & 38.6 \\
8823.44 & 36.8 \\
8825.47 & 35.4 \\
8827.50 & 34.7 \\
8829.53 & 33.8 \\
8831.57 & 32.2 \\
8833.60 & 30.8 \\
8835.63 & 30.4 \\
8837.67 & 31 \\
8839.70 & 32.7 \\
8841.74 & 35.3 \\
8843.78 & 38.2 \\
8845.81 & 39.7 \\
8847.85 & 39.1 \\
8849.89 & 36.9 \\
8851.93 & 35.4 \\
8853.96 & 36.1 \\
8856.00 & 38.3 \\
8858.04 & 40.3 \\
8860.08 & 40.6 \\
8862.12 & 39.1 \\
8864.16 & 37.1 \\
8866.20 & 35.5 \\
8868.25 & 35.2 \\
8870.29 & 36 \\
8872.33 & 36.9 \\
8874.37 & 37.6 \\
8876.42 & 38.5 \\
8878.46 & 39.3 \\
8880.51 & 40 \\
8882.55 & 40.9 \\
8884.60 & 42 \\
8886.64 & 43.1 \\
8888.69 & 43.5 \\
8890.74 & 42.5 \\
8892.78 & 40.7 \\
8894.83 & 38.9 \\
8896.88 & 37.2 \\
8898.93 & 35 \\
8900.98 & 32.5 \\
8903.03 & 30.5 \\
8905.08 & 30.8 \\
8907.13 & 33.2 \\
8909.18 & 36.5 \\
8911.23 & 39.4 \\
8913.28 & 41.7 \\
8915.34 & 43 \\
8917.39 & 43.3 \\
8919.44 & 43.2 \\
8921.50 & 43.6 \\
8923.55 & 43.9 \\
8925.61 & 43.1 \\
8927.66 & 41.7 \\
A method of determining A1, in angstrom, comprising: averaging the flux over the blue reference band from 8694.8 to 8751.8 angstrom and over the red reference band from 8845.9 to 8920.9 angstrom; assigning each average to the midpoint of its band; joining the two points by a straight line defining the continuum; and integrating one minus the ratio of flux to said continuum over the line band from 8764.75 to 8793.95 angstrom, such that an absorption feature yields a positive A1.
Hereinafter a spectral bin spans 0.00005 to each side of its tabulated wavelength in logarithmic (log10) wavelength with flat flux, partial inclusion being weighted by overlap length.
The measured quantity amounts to 7.26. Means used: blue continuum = 58.2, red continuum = 38.4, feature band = 38.5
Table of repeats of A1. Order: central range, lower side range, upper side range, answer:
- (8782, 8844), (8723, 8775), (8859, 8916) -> 7.6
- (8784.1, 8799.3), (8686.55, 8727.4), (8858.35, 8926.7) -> 3.0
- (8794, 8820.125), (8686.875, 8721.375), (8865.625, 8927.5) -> 5.7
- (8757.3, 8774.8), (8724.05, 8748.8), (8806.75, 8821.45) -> 4.6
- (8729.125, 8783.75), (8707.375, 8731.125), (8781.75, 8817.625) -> 9.1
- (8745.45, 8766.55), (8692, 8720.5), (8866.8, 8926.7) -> 5.2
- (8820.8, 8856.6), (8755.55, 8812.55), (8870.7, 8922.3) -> 2.9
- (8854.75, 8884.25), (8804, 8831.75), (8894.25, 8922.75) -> -0.6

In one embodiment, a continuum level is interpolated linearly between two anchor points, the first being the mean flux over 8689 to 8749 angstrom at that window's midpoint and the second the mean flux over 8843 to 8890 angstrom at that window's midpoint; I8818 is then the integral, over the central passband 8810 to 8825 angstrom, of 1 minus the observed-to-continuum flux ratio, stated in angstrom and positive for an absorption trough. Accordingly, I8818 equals 2.00 angstrom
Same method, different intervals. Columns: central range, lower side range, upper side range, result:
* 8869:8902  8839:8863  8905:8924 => 0.0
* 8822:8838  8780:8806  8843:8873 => 2.0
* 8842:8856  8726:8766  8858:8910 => 1.0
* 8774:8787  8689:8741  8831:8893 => 2.0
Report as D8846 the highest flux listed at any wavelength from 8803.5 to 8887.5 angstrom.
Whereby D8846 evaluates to 43.1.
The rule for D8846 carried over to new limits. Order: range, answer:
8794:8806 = 38.4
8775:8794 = 43.7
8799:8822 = 40.1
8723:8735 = 48.1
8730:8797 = 67.2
